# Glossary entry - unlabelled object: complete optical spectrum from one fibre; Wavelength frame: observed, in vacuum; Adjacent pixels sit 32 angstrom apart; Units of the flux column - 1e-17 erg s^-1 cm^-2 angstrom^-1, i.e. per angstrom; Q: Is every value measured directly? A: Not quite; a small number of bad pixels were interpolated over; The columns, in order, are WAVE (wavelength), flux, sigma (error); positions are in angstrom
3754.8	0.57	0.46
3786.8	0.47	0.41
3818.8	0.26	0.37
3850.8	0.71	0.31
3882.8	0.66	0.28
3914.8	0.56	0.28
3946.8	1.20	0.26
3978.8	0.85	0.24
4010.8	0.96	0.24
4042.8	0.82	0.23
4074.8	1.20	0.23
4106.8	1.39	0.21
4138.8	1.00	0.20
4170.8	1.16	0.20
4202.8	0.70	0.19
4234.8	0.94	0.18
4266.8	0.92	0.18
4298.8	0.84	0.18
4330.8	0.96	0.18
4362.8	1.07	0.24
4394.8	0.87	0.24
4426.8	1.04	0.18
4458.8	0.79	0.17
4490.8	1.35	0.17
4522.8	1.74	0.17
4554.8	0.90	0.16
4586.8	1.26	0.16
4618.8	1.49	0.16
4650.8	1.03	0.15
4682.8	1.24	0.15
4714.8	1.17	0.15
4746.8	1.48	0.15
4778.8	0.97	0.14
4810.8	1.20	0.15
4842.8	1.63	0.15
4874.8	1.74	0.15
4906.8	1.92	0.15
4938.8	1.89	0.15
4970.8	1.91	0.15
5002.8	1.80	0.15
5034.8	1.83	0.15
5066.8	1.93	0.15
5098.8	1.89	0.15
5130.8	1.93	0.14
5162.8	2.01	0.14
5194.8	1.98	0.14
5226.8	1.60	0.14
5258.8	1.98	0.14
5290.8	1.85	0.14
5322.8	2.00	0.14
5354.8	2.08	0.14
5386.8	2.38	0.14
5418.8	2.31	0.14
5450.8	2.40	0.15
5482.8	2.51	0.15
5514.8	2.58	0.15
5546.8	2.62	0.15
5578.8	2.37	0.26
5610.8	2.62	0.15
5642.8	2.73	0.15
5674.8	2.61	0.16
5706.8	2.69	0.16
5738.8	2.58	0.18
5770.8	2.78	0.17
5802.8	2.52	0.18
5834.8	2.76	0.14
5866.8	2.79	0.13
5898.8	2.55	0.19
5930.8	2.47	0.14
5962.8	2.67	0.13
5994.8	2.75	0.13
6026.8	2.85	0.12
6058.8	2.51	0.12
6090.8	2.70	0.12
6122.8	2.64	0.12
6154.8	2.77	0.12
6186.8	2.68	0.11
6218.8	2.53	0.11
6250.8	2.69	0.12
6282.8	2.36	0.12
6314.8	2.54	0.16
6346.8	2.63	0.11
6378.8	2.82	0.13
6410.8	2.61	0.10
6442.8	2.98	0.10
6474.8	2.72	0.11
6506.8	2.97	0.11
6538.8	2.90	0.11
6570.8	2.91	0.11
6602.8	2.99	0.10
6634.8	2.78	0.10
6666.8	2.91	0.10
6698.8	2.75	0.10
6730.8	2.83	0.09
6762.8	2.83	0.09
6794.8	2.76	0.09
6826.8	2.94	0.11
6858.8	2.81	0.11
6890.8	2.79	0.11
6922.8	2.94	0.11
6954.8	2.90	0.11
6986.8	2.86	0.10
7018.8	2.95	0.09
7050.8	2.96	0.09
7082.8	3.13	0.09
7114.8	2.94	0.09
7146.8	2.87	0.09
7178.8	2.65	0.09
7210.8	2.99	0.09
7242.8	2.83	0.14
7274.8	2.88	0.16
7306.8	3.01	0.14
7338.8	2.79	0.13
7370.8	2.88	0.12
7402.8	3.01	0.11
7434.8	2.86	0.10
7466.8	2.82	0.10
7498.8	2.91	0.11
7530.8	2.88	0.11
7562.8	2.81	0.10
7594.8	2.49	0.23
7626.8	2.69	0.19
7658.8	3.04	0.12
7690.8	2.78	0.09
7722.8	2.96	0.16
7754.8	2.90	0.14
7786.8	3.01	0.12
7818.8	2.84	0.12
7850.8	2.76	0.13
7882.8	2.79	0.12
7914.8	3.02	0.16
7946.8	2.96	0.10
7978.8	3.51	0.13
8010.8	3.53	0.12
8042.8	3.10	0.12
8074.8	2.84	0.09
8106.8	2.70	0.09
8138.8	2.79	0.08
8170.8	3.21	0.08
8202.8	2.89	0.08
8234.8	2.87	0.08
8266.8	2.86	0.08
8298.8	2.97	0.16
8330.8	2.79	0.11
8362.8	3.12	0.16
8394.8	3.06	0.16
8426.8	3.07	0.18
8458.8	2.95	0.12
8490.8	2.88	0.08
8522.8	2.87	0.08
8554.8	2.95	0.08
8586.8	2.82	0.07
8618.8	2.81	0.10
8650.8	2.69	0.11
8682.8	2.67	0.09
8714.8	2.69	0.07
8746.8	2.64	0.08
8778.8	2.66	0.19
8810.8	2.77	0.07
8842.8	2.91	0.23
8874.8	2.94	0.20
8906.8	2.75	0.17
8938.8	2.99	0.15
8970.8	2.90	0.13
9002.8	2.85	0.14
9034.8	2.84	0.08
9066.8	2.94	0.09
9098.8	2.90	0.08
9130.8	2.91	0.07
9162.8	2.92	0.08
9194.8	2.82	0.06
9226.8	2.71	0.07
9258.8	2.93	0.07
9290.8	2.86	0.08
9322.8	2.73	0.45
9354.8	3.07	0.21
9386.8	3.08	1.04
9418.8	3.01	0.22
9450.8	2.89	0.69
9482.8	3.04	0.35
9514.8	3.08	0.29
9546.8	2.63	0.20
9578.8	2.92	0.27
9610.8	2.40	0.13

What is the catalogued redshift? 0.216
